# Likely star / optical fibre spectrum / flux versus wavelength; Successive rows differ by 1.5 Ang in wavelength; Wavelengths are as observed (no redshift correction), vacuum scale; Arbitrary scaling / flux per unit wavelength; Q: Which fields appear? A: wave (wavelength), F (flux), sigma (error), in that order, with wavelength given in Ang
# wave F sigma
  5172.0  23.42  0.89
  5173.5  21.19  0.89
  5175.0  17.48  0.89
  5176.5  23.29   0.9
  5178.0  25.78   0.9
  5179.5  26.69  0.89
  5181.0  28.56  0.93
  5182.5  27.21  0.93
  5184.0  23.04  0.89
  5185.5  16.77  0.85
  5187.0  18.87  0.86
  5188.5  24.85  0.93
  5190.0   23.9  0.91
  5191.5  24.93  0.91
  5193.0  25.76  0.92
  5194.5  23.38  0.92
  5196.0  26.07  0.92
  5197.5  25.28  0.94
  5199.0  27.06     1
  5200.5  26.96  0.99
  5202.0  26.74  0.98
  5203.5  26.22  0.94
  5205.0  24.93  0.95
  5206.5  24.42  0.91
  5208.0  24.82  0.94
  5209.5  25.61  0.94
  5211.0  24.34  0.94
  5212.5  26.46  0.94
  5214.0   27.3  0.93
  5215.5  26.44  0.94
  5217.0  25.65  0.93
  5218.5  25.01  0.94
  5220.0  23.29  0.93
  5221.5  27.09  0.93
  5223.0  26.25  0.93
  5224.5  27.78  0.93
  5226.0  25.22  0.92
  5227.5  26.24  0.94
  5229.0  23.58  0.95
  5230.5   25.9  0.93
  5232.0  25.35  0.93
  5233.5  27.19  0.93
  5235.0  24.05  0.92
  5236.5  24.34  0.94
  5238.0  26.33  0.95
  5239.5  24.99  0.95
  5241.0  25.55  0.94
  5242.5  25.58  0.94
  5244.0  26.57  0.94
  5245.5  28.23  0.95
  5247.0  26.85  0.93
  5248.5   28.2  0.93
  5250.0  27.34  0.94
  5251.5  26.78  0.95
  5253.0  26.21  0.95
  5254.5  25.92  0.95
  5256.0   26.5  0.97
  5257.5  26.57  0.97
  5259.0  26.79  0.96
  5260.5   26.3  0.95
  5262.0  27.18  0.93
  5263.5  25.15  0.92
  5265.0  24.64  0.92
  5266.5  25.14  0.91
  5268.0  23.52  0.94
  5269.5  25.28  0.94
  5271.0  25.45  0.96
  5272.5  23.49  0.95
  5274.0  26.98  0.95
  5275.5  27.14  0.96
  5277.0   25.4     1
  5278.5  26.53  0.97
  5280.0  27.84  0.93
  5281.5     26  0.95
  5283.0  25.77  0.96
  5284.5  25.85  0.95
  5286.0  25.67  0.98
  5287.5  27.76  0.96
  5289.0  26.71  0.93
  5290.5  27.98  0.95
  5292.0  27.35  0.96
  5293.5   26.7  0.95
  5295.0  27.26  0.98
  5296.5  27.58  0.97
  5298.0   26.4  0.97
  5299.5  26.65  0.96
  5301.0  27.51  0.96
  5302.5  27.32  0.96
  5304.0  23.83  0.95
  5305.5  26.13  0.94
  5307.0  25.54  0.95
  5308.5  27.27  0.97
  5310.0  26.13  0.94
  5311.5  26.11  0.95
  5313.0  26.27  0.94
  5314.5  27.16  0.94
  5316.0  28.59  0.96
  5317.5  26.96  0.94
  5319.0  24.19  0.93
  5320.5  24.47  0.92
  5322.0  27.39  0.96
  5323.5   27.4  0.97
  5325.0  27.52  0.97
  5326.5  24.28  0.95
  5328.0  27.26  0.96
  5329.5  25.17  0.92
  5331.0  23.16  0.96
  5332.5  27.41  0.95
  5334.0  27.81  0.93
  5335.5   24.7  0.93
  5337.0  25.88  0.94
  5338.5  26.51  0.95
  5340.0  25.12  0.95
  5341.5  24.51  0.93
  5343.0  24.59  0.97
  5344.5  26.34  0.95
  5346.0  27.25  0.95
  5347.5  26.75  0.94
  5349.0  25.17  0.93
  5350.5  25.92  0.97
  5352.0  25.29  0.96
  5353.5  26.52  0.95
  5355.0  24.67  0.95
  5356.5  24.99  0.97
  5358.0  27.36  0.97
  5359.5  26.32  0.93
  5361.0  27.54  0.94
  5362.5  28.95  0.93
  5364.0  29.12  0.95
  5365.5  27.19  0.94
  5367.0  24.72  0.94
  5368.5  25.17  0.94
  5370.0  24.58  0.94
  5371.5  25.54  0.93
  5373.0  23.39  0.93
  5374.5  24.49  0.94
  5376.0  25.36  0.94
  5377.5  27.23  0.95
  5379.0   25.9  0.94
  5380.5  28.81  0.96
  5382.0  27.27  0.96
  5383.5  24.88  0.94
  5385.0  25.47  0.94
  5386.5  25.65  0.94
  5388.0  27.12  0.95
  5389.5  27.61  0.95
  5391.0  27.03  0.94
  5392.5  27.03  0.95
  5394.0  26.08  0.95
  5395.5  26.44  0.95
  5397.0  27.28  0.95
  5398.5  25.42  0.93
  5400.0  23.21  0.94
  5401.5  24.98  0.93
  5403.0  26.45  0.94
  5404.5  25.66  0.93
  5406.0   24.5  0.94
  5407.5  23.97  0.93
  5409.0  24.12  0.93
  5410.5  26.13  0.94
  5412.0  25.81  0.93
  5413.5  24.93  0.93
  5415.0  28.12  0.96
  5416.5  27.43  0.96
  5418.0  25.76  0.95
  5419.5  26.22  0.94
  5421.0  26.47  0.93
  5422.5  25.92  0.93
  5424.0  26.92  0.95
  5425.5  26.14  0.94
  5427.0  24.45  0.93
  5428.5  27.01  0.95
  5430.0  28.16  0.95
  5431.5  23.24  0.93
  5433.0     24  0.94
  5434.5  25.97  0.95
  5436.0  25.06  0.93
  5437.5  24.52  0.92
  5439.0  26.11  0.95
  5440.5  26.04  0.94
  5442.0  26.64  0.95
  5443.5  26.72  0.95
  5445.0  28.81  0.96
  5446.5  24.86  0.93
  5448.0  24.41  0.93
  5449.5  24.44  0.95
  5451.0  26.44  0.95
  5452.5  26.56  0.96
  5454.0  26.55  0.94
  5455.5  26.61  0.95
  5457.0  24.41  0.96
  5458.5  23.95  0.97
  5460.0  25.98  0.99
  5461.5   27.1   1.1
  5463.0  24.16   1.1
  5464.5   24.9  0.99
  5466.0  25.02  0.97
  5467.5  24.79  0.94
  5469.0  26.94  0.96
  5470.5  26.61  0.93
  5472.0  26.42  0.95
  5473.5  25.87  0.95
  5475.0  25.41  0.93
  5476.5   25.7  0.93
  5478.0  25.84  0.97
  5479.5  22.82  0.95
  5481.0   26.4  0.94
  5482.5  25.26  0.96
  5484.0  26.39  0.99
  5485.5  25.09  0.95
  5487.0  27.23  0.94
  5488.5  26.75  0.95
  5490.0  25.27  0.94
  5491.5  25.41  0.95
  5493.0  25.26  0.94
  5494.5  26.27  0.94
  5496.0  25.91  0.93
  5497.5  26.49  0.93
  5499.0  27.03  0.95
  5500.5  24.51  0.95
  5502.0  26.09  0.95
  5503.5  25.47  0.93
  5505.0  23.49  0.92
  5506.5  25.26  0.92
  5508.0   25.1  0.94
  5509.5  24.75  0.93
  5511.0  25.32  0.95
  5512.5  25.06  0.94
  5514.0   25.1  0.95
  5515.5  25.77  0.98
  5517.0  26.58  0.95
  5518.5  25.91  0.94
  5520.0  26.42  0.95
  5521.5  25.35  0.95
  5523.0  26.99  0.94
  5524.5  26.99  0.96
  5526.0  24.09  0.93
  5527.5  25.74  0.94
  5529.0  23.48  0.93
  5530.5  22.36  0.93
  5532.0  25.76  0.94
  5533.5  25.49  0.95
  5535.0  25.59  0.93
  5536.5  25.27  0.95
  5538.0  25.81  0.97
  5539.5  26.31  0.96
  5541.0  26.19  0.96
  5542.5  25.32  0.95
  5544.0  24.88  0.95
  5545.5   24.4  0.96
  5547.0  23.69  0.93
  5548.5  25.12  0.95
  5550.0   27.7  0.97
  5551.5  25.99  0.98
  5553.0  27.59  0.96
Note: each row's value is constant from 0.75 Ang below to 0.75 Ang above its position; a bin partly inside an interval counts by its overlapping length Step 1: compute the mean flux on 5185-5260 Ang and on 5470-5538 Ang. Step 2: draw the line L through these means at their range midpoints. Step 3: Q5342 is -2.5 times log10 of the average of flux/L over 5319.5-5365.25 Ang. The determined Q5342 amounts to -0.026 mag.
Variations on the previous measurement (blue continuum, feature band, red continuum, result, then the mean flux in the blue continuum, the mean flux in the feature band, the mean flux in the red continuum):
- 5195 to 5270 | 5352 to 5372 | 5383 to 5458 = -0.02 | 25.9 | 26.3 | 25.9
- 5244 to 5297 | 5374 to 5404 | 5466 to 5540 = -0.01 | 26.4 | 26.2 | 25.6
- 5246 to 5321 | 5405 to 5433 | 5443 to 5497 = 0.00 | 26.3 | 25.8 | 25.7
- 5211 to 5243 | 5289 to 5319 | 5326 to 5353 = -0.04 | 25.7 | 26.7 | 25.7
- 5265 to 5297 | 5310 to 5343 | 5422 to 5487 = 0.00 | 26.2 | 26.1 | 25.7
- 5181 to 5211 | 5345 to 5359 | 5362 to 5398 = 0.00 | 24.7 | 26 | 26.3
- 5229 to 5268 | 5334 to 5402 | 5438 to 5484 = -0.01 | 26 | 26.1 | 25.7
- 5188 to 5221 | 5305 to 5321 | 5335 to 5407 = -0.02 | 25.4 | 26.3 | 26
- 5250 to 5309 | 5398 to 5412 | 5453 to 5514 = 0.04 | 26.3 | 25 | 25.6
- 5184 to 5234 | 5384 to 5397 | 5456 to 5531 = -0.05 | 25.1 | 26.6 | 25.5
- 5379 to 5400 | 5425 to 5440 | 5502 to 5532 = 0.03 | 26.5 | 25.5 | 25.3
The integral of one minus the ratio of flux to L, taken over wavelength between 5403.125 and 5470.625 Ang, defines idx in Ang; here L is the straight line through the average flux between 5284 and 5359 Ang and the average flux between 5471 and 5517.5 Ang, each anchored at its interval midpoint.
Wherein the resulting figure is 0.2 Ang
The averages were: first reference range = 26.2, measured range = 25.7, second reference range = 25.6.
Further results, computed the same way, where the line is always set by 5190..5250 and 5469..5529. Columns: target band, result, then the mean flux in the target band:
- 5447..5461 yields 0.1 Ang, 25.5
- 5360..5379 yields -0.3 Ang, 26.1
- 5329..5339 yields 0.0 Ang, 25.8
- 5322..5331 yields -0.1 Ang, 26.2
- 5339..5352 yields 0.0 Ang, 25.7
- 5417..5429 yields -0.2 Ang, 26.1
